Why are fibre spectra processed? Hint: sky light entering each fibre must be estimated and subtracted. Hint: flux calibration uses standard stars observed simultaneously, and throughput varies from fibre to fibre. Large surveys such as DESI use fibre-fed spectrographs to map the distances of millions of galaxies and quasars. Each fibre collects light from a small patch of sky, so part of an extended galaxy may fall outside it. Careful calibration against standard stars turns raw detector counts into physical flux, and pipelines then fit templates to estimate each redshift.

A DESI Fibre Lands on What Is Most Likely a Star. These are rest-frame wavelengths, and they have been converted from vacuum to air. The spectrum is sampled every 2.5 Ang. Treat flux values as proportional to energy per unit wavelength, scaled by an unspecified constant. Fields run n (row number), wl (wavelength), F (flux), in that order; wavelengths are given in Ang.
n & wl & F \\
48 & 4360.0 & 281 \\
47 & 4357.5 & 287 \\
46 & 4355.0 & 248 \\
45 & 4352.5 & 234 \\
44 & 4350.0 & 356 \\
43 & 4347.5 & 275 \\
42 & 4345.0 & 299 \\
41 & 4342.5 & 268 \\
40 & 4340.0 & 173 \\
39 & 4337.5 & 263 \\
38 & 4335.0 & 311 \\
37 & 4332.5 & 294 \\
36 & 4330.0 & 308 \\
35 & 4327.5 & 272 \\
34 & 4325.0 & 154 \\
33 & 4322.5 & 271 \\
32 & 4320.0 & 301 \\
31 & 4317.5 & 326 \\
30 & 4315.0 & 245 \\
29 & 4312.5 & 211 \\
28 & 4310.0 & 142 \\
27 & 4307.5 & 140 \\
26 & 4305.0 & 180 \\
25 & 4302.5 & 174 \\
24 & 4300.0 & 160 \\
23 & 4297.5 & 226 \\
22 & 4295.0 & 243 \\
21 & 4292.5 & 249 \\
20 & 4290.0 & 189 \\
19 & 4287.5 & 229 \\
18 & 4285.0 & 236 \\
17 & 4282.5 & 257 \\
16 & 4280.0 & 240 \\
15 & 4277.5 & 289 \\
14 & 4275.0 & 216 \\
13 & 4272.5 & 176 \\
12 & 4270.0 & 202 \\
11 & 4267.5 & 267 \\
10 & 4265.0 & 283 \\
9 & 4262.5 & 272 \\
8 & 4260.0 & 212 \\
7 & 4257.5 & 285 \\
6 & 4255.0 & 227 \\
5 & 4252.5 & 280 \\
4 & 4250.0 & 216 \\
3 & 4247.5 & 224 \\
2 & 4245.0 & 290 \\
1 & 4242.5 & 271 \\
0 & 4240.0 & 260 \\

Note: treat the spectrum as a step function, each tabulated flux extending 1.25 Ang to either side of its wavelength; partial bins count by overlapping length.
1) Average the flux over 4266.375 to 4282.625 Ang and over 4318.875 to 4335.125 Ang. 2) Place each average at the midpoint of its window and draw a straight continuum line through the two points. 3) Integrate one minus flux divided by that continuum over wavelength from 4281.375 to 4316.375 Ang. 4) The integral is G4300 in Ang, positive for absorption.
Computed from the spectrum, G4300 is 6.1 Ang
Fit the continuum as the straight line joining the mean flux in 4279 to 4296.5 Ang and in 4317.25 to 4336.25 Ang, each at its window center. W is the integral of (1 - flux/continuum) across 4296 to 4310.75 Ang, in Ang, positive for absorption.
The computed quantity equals 4.6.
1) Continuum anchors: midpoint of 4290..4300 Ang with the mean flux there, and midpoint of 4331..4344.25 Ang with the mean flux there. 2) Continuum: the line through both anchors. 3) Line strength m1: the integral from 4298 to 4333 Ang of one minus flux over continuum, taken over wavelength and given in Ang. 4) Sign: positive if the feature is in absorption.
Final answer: 2.7 Ang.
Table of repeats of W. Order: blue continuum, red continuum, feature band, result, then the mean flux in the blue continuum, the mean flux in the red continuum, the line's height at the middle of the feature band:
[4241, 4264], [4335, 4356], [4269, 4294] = 2.8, 253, 267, 258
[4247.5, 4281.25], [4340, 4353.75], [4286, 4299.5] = 1.6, 243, 276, 254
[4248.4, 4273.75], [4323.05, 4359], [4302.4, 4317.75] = 3.6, 242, 267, 258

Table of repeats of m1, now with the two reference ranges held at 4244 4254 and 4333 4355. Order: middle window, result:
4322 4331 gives 0.7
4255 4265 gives -0.1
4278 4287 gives 0.4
